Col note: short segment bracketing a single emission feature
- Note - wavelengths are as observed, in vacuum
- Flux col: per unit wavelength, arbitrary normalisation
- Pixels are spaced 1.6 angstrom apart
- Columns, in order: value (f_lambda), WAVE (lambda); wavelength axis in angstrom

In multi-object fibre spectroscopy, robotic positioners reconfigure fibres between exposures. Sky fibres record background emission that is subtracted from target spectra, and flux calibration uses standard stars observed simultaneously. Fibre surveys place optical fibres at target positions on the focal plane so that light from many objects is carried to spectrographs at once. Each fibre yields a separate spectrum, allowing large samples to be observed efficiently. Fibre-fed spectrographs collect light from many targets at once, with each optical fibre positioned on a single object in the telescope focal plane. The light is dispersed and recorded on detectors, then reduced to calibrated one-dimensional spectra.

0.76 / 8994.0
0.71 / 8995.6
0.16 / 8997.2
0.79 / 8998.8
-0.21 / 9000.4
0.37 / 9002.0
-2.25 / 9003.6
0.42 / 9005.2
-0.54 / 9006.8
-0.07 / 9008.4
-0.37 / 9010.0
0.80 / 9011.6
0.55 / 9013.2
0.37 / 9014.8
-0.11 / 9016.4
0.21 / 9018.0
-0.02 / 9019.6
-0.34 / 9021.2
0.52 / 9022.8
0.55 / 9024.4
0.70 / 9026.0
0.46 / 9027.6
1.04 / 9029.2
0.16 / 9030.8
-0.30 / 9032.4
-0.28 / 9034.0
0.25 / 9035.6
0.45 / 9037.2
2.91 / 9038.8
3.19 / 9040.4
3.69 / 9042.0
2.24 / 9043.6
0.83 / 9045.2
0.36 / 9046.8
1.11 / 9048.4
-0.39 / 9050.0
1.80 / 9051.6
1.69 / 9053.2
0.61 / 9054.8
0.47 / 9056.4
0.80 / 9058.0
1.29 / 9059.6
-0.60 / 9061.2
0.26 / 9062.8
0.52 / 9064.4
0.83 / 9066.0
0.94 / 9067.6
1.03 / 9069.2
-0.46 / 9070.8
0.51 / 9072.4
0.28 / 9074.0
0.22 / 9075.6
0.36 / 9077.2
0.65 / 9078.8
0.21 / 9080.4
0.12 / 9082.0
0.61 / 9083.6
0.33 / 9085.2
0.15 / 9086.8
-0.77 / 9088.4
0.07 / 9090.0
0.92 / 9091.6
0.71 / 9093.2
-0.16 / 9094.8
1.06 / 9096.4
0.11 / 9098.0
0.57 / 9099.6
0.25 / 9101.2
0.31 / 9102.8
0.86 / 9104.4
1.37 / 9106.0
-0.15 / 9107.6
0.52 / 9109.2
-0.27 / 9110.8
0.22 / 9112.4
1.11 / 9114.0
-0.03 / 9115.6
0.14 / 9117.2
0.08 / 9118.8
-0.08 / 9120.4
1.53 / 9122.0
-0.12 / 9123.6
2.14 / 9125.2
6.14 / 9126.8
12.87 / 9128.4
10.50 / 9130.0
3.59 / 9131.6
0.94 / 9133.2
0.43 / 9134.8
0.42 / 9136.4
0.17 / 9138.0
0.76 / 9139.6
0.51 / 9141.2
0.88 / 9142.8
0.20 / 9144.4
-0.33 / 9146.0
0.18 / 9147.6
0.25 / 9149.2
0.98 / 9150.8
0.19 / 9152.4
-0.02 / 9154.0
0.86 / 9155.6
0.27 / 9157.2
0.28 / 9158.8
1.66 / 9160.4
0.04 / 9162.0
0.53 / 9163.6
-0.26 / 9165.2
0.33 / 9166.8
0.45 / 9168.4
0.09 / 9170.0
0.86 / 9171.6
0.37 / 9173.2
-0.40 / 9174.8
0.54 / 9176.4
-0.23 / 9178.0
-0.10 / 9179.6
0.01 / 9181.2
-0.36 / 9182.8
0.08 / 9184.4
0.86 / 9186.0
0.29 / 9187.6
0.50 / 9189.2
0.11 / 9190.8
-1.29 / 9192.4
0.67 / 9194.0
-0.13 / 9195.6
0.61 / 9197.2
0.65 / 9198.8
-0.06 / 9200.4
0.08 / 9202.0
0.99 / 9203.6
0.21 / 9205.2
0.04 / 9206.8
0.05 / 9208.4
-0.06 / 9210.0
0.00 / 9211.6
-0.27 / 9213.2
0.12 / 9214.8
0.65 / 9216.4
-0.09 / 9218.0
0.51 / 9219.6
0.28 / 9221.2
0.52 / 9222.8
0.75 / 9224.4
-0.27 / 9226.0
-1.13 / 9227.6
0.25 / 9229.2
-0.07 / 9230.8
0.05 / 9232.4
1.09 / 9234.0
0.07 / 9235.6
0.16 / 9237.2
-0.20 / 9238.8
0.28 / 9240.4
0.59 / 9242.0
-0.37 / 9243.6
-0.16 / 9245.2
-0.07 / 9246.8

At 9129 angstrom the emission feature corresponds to [O III] 5007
